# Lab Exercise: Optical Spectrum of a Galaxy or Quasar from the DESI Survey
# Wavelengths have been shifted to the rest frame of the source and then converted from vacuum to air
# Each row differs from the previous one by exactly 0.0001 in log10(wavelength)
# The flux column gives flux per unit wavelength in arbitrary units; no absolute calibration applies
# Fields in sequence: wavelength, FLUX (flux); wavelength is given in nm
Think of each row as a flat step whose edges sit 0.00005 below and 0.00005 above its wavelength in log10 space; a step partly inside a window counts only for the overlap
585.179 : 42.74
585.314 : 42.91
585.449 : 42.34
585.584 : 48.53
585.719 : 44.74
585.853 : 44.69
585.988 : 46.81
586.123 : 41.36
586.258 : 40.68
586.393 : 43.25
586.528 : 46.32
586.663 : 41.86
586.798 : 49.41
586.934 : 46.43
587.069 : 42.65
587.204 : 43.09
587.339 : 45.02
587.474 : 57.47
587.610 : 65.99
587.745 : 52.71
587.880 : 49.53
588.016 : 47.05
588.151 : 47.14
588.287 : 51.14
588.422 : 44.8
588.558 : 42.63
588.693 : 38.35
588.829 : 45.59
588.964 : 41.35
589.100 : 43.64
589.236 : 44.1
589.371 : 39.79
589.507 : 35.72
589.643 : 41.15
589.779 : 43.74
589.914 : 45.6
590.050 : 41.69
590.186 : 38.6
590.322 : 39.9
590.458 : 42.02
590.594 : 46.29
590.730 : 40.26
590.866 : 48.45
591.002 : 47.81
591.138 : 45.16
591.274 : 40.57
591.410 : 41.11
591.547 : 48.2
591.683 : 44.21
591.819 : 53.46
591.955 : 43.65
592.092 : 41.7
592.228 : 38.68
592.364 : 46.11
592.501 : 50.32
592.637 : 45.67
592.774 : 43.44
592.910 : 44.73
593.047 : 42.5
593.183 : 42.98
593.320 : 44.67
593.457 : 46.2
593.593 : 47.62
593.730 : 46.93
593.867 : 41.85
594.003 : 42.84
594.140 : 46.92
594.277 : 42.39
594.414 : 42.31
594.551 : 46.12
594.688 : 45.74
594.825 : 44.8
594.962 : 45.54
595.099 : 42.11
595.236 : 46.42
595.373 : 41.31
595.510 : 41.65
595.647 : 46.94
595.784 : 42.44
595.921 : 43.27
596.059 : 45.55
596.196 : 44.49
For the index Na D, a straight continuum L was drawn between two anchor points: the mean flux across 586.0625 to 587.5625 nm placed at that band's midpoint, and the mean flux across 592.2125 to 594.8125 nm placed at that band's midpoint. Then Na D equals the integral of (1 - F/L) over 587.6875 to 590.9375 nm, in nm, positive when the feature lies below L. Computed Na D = 0.105 nm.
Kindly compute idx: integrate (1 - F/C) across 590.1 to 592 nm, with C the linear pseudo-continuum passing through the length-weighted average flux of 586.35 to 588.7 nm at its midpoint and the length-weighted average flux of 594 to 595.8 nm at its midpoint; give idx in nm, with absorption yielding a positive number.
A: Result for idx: 0.07 nm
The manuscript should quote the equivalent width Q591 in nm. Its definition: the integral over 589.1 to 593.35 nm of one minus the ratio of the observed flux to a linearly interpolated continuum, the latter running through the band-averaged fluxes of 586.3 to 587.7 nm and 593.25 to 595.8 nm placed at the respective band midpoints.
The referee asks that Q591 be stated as 0.22 nm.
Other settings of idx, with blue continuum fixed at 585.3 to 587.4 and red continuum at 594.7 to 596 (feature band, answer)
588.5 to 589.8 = 0.08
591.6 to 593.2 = -0.03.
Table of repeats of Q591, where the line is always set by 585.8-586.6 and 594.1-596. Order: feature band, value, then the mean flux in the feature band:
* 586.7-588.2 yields -0.19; 49.5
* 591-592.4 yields -0.01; 44.4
